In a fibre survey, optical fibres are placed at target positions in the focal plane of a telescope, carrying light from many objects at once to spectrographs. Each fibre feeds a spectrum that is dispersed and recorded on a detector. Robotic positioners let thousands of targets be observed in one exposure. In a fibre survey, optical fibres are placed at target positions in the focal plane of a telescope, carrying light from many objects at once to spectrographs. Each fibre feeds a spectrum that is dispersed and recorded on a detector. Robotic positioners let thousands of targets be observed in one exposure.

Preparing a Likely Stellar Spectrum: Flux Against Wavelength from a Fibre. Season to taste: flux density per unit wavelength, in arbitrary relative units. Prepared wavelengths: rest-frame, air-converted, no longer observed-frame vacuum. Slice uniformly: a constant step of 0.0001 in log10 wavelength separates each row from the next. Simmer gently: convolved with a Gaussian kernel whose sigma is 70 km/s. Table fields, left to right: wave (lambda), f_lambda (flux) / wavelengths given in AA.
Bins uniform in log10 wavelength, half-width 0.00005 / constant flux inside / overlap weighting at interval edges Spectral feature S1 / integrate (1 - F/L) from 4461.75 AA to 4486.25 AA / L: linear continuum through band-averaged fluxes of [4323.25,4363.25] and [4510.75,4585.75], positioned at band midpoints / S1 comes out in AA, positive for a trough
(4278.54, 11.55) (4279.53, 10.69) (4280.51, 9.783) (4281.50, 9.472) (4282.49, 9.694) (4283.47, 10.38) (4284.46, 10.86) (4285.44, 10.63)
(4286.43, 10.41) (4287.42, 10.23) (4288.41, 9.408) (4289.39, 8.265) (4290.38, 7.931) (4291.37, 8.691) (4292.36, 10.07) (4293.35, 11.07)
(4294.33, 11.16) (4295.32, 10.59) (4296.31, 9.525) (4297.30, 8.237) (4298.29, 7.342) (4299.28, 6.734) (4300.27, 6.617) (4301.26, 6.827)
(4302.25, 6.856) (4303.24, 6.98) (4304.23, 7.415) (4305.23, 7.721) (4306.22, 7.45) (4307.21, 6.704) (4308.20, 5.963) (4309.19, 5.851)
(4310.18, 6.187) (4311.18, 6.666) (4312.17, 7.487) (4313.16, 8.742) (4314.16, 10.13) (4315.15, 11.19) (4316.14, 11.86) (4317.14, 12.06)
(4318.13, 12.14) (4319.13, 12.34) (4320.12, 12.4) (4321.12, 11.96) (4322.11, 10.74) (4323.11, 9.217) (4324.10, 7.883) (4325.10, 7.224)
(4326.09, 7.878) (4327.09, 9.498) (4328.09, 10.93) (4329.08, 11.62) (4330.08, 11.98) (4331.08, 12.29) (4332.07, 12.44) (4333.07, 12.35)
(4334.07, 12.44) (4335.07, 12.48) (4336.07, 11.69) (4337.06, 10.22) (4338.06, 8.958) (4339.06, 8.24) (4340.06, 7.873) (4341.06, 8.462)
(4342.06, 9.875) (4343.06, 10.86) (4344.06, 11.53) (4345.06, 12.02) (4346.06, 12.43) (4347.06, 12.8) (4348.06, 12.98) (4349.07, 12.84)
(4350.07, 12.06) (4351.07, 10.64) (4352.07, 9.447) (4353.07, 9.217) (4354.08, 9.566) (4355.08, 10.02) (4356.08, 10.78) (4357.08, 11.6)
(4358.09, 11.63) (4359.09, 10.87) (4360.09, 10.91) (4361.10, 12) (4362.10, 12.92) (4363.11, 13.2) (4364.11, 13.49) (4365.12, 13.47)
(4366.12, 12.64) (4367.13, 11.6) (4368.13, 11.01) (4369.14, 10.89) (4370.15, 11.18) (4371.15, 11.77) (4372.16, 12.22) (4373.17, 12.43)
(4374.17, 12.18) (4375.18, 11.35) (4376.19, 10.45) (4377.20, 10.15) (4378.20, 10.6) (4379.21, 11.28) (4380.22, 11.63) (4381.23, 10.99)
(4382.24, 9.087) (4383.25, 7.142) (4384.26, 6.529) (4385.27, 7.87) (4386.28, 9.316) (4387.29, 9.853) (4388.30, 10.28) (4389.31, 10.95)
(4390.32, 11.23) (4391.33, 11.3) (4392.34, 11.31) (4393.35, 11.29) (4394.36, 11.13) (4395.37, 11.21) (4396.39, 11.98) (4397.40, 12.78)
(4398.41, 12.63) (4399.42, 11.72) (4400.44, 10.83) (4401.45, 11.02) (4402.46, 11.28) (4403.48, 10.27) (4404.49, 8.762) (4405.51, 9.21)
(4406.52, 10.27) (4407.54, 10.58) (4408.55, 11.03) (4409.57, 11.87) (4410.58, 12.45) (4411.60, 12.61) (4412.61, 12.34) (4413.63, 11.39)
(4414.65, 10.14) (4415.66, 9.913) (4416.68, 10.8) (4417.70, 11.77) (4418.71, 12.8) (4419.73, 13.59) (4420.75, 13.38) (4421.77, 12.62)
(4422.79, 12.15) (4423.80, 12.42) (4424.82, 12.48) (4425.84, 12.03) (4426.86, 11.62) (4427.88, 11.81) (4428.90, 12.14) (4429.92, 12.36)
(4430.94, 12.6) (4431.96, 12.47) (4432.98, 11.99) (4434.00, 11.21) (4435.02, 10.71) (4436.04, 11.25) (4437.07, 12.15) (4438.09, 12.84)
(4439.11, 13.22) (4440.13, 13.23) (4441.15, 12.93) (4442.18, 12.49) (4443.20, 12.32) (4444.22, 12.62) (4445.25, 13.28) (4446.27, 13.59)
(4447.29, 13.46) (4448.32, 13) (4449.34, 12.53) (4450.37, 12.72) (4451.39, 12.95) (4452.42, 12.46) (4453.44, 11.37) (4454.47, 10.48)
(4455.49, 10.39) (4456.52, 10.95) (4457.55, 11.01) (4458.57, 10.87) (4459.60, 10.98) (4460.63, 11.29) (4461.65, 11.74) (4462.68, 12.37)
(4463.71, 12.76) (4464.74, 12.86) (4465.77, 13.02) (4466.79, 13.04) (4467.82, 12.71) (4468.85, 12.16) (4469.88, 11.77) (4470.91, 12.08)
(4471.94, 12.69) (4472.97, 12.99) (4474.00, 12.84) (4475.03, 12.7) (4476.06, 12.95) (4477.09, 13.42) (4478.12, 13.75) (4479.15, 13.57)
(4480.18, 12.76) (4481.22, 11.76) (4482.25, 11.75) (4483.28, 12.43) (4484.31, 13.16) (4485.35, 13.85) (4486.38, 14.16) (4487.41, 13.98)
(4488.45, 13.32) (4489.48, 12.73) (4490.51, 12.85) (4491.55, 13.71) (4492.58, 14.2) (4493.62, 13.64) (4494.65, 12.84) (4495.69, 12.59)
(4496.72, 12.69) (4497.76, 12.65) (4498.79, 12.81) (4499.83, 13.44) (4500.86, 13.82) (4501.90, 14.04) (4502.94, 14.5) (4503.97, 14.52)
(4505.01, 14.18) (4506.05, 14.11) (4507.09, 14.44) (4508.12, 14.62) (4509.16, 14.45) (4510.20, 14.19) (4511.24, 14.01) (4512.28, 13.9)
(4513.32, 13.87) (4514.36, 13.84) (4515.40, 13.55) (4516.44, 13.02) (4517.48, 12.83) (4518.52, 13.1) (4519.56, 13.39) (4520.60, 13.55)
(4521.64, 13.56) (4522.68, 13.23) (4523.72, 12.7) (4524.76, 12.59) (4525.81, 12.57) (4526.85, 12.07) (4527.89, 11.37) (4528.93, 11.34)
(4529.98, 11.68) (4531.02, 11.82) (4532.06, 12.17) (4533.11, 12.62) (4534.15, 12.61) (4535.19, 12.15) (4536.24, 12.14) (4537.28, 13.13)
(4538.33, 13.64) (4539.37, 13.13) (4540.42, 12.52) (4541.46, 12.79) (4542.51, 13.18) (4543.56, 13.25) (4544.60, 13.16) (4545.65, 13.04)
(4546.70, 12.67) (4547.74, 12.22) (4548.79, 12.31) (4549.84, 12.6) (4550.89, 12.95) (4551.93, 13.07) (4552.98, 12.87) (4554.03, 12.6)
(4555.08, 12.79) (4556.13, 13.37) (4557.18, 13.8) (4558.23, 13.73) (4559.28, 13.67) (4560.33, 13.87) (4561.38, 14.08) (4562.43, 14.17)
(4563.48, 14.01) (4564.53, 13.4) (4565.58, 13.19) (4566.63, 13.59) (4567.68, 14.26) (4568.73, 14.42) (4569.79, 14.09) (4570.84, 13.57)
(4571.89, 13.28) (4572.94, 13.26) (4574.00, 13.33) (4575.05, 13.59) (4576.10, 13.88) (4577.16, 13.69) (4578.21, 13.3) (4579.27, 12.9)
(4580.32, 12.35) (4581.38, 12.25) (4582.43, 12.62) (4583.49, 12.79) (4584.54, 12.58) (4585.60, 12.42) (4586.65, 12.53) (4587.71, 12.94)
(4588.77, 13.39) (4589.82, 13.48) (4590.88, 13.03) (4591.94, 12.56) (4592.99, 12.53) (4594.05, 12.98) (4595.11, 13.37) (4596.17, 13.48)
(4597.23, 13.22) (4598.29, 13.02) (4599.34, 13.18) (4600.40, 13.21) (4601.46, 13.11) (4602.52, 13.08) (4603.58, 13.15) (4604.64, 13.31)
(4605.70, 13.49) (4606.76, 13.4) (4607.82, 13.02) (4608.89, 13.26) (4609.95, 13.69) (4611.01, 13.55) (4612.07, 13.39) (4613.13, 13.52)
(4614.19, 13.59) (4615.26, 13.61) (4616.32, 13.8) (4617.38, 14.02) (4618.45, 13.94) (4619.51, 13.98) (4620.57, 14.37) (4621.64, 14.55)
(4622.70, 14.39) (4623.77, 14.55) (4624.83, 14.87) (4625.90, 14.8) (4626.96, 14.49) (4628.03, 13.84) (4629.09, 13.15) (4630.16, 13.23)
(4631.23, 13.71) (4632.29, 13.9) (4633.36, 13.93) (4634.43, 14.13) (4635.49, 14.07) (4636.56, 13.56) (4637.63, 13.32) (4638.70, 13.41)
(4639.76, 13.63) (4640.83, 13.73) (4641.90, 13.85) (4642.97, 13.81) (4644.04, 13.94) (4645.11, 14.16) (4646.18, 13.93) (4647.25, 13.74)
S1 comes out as -1.0 AA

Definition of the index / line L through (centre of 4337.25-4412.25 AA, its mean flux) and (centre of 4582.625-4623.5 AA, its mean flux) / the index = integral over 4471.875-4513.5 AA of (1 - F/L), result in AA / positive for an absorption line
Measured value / -4.3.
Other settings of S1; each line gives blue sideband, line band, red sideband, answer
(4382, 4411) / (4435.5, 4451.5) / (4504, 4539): -1.77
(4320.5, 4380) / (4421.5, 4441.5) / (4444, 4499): -0.15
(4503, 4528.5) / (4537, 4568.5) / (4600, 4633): 0.79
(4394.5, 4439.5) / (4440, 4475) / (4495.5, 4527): 0.54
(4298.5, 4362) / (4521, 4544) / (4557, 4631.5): 0.19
